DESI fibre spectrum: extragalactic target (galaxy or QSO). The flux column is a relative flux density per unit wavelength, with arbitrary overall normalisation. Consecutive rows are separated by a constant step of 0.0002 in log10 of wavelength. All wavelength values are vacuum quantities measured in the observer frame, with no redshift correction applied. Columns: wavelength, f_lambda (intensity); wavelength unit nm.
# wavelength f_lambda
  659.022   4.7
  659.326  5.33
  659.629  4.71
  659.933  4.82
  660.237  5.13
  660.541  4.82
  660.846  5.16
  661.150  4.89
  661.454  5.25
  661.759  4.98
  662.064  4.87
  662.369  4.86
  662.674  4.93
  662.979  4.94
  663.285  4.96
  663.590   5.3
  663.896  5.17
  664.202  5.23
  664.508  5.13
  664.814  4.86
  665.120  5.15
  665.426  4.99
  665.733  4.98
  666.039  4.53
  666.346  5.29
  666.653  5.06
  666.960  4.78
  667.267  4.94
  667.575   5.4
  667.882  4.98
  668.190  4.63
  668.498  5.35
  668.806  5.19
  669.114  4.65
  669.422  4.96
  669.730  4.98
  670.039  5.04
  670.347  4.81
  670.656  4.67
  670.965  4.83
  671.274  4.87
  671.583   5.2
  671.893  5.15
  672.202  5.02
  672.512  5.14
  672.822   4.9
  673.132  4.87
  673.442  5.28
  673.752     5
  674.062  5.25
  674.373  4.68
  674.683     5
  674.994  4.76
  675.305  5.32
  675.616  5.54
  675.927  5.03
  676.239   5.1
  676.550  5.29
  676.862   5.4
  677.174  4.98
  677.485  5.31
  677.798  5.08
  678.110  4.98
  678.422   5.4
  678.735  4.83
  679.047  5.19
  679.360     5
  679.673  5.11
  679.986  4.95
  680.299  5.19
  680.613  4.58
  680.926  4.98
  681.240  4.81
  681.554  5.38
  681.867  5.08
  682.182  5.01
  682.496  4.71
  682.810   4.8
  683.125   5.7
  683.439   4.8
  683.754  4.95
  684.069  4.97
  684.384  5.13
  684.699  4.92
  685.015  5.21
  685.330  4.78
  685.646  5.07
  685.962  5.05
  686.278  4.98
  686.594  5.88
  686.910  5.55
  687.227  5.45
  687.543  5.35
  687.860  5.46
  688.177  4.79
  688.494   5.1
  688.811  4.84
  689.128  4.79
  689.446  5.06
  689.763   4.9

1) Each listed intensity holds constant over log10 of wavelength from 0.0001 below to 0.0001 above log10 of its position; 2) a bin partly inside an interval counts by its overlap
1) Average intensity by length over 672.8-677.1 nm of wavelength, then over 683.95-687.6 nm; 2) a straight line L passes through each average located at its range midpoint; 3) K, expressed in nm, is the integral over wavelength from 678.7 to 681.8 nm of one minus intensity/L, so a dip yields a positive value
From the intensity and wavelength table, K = 0.08 nm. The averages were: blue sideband 5.11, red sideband 5.19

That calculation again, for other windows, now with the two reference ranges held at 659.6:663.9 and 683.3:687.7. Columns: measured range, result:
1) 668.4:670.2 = 0.01 nm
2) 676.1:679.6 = -0.03 nm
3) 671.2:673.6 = 0.00 nm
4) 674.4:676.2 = -0.01 nm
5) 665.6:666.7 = 0.01 nm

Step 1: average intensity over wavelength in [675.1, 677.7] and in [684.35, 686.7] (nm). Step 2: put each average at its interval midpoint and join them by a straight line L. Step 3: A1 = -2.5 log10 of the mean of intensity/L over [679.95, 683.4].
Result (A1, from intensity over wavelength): 0.03 mag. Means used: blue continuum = 5.23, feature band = 5.01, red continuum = 5.11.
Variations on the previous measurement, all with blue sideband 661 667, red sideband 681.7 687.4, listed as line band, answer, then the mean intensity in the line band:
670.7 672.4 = 0.012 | 4.99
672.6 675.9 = 0.001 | 5.06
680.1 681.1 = 0.039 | 4.91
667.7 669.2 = 0.011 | 4.98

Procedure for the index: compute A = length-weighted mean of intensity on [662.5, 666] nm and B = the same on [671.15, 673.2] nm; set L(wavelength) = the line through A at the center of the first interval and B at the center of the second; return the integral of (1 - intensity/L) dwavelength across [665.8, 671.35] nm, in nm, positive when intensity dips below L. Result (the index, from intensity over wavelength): 0.10 nm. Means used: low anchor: 5.04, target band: 4.94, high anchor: 5.03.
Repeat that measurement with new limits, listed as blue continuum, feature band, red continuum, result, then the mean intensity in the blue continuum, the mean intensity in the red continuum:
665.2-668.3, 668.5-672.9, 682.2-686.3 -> 0.00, 4.97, 5.01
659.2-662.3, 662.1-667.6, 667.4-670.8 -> -0.04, 4.99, 4.97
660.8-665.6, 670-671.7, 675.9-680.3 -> 0.07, 5.04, 5.12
